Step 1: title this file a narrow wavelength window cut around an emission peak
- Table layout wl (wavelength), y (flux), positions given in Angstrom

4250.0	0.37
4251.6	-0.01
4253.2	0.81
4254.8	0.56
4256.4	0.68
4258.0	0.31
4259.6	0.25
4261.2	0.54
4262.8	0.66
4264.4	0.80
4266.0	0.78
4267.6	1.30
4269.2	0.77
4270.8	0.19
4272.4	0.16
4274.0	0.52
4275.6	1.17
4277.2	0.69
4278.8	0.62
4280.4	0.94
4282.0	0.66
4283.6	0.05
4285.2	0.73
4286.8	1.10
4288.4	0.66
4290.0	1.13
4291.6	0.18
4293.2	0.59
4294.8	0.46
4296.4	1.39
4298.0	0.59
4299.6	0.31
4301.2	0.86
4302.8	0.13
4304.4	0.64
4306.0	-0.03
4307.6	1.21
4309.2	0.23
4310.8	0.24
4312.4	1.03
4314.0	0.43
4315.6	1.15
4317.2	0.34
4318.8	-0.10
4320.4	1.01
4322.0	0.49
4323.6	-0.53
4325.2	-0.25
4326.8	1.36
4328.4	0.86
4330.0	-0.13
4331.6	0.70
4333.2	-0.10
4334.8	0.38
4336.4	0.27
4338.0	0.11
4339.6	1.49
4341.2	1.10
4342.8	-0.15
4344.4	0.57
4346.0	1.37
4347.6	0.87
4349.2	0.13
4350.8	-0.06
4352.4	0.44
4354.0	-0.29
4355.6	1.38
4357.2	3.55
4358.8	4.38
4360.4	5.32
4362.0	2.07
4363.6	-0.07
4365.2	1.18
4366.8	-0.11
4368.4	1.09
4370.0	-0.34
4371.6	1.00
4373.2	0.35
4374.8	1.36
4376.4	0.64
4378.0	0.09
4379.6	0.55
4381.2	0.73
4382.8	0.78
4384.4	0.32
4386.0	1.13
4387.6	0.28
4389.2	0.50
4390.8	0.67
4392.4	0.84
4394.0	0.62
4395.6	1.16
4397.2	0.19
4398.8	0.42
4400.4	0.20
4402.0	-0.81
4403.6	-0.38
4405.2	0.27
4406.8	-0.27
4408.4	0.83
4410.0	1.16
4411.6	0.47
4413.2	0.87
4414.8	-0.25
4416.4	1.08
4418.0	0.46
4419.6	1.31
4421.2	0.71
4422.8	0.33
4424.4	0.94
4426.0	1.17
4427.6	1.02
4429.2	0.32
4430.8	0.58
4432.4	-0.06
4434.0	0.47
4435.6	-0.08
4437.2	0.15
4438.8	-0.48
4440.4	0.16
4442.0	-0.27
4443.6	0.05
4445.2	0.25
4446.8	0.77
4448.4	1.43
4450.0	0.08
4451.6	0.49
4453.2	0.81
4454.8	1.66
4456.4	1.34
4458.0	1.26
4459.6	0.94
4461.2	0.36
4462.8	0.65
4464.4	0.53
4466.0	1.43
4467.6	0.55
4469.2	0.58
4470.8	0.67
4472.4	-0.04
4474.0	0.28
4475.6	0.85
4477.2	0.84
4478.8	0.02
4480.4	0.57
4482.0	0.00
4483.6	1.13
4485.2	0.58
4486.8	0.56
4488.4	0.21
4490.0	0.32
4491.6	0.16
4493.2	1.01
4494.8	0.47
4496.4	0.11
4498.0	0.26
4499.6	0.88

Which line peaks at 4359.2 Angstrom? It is [O II] 3727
